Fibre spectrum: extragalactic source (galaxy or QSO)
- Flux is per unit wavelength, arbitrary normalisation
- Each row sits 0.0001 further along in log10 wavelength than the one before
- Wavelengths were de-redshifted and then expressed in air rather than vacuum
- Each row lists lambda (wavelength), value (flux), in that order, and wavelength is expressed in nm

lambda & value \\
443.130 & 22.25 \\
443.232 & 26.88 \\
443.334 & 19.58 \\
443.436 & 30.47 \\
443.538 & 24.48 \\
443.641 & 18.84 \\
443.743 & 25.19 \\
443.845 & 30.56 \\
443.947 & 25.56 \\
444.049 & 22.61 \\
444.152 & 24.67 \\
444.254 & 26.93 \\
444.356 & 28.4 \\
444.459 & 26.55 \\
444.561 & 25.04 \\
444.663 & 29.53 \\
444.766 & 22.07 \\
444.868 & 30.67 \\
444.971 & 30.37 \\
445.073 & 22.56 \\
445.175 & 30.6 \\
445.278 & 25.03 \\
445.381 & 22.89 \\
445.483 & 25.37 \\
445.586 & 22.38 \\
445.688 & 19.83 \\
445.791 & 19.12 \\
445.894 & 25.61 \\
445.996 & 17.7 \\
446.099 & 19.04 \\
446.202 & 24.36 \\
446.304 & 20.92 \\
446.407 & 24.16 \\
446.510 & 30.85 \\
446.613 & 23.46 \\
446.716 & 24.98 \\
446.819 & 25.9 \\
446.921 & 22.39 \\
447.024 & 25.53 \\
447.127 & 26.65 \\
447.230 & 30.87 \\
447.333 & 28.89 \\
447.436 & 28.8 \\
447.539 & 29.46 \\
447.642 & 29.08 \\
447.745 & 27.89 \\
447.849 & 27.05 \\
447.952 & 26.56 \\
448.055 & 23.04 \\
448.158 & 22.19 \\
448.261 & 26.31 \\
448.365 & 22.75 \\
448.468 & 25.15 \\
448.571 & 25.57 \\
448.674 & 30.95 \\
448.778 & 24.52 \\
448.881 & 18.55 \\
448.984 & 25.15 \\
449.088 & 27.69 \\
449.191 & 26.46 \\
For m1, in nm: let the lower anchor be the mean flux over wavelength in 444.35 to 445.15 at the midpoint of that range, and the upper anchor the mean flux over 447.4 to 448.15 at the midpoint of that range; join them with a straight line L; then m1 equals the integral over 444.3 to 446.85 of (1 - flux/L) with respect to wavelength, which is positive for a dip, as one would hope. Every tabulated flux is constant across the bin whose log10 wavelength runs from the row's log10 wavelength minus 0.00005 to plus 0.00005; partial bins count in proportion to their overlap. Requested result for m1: 0.22 nm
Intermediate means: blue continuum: 26.9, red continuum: 27.1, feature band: 24.7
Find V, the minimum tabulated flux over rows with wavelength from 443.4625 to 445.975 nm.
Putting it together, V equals 18.84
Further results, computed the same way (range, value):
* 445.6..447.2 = 17.7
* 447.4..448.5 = 22.19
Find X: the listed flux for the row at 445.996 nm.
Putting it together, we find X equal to 17.7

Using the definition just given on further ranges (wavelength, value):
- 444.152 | 24.67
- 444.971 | 30.37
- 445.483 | 25.37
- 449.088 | 27.69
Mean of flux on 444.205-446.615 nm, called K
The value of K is 24.7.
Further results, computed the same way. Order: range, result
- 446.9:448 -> 27.7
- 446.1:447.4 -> 25.5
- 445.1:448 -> 25.2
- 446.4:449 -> 26.1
